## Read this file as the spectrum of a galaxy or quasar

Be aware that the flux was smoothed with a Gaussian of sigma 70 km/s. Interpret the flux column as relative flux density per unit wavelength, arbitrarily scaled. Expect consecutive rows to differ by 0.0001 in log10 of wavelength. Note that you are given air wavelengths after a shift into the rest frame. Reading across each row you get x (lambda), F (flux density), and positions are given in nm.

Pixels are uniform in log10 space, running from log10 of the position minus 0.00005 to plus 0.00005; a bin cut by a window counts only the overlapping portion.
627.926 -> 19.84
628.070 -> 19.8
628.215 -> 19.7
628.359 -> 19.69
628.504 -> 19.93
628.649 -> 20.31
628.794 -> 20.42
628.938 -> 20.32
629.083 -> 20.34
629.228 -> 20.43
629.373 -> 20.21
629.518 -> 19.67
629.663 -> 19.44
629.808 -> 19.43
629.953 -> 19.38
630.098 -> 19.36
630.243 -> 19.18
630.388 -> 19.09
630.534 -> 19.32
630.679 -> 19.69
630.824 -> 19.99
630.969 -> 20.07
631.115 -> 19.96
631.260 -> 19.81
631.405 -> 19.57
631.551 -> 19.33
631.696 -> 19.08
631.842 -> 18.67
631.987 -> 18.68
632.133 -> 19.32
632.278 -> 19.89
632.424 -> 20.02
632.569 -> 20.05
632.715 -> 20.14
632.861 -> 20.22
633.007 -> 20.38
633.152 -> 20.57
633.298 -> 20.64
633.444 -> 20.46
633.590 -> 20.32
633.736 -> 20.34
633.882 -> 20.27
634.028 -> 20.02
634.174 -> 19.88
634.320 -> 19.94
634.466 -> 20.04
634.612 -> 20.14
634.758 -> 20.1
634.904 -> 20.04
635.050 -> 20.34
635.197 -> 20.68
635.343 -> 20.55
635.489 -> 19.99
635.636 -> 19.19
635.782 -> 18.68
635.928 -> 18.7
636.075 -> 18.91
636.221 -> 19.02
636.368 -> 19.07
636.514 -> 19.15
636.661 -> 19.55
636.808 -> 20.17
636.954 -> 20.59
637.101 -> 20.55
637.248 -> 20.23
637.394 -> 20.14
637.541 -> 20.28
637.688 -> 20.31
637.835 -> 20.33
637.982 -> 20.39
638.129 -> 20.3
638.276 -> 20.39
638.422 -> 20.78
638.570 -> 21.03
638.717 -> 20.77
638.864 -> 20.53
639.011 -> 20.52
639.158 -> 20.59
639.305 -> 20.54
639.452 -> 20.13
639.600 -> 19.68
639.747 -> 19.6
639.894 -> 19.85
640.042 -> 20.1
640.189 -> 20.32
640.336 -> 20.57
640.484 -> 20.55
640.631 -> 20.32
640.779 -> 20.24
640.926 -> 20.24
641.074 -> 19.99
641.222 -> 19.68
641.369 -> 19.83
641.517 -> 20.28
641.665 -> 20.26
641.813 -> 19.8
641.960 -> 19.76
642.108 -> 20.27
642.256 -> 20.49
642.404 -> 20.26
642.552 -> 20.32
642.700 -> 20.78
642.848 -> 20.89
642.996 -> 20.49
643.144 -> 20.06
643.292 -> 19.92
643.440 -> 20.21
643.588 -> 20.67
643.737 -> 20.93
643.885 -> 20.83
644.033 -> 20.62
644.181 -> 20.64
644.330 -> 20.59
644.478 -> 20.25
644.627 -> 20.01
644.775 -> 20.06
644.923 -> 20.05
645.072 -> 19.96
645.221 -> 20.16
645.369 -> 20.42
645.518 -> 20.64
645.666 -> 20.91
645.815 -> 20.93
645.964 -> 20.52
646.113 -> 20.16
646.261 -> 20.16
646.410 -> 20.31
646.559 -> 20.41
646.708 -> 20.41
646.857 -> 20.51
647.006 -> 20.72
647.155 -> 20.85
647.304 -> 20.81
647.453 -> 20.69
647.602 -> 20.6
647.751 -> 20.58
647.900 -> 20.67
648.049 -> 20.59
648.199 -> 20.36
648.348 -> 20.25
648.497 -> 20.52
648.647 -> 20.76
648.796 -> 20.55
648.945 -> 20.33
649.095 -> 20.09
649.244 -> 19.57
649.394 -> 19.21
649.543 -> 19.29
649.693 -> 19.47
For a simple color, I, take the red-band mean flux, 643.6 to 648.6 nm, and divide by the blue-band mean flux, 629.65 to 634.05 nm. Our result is 1.04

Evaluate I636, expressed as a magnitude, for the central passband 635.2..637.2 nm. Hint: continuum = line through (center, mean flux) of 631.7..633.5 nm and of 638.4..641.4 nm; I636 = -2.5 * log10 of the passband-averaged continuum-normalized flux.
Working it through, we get 0.03 mag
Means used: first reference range 19.9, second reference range 20.3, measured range 19.6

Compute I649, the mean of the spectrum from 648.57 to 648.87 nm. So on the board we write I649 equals 20.6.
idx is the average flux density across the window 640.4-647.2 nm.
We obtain 20.4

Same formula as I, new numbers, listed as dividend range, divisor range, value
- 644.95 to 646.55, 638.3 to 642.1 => 1.01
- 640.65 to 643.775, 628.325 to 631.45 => 1.02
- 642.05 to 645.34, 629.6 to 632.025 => 1.05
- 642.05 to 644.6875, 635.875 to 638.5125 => 1.03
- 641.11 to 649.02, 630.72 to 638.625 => 1.02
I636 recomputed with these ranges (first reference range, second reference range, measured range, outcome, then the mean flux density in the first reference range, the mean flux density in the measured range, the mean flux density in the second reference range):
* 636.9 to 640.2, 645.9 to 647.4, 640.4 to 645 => 0.01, 20.3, 20.3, 20.5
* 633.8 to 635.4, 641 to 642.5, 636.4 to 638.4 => 0.00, 20.2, 20.2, 20.1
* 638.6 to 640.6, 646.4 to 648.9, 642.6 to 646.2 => 0.00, 20.3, 20.4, 20.6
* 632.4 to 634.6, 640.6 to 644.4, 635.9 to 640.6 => 0.01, 20.2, 20.1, 20.3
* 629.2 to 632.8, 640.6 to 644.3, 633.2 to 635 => -0.02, 19.6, 20.2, 20.3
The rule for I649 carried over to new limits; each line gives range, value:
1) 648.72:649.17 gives 20.4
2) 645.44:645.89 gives 20.8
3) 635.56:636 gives 18.9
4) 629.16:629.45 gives 20.3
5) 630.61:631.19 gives 19.9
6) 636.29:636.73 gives 19.2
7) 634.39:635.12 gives 20.1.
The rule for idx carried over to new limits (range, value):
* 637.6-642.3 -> 20.3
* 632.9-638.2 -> 20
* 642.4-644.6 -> 20.5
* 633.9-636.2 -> 19.8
